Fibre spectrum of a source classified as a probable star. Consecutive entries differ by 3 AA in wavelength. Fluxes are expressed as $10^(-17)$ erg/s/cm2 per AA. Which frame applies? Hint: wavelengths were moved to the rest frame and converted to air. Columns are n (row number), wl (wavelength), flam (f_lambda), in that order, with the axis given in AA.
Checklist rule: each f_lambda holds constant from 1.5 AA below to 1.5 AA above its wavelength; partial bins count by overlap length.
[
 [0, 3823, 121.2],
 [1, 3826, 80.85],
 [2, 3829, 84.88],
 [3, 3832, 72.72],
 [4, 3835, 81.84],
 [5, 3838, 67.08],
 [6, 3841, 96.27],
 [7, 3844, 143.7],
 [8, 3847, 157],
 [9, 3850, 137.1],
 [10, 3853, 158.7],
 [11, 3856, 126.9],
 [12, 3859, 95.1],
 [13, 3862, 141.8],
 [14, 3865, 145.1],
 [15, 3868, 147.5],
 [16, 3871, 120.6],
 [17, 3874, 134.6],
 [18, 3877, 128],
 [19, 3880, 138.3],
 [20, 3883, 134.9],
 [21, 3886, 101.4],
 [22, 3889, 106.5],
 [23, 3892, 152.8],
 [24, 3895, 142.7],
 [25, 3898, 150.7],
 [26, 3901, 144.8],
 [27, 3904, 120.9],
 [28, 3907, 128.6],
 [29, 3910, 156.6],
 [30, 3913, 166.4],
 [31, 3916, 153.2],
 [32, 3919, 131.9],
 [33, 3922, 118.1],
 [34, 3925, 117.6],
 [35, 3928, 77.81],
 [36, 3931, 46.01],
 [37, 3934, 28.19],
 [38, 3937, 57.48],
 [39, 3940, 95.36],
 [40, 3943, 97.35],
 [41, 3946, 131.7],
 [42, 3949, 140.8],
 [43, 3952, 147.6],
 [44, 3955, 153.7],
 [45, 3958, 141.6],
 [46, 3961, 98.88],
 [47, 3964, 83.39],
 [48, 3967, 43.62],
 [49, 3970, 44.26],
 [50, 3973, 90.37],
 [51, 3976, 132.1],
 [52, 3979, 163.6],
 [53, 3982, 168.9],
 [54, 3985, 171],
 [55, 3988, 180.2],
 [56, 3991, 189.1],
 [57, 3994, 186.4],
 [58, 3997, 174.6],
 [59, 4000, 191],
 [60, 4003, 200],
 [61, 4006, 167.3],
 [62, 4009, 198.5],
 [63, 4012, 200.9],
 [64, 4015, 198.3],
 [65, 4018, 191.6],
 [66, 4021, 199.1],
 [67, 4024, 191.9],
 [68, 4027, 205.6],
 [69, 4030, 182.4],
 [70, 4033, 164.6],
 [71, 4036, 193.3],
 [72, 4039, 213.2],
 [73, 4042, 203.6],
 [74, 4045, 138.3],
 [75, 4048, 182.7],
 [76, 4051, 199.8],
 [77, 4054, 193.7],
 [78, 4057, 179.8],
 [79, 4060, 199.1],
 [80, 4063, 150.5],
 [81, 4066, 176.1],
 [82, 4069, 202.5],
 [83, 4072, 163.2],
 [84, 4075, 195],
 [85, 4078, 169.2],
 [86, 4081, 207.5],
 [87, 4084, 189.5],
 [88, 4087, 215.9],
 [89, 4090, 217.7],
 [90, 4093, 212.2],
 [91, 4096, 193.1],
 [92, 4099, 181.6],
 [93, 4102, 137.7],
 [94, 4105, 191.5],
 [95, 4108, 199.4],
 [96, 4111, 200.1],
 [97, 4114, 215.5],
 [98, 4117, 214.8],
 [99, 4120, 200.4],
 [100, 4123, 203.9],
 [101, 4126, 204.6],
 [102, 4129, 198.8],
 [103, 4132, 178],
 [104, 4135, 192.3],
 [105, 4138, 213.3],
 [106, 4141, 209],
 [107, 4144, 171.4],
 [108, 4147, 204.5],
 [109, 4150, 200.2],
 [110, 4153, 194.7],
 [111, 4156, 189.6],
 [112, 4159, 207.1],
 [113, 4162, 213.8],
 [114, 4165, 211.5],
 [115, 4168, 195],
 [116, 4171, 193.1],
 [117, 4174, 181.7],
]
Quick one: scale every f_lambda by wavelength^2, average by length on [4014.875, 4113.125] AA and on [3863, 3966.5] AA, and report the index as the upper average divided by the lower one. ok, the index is 1.69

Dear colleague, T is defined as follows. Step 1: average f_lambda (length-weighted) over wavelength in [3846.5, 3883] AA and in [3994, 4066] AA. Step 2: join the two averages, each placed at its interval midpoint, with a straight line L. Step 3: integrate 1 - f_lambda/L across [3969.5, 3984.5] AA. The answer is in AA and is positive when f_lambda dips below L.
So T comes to 3.76 AA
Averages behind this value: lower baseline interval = 135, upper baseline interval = 188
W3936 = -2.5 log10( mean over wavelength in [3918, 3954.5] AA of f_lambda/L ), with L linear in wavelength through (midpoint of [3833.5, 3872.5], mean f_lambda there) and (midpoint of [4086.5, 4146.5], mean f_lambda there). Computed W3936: 0.42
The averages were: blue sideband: 125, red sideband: 197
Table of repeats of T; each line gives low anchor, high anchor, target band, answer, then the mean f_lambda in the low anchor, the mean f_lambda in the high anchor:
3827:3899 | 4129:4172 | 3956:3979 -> 8.2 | 123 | 198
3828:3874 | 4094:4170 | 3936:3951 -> 3.9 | 119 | 197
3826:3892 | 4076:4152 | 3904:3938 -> 7.1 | 120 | 197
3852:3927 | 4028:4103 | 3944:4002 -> 7.6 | 134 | 187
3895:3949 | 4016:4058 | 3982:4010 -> -3.6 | 115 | 189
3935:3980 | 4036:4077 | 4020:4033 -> -2.5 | 107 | 185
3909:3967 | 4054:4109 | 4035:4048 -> -1.6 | 111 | 188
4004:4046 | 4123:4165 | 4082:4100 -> -0.7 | 190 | 199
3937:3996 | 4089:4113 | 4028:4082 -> -4.6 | 128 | 192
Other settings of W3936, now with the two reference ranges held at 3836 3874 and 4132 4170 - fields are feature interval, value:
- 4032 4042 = -0.13 mag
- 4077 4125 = -0.06 mag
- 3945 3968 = 0.26 mag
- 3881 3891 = 0.15 mag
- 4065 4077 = -0.02 mag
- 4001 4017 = -0.17 mag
